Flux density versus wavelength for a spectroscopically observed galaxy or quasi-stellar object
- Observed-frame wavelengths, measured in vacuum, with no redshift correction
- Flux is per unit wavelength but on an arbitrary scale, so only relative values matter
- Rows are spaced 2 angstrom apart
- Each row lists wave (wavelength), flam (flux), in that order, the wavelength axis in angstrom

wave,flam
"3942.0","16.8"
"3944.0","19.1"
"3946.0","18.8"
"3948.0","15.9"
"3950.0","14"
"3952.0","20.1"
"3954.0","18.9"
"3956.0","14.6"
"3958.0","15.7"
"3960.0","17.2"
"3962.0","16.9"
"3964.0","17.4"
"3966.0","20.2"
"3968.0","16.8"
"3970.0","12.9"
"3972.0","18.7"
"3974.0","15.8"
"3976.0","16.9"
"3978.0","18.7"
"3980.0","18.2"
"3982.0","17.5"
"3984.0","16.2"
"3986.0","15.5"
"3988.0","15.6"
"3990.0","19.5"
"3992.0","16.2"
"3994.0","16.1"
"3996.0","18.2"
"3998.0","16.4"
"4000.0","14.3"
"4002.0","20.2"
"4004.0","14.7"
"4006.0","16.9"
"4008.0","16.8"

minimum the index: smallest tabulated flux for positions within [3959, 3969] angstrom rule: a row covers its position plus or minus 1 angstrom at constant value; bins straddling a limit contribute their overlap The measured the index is 16.8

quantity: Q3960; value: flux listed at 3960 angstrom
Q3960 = 17.2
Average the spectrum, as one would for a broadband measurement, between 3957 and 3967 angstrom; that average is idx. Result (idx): 17.5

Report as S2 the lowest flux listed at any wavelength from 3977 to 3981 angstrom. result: 18.2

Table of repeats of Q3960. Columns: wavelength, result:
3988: 15.6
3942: 16.8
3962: 16.9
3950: 14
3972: 18.7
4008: 16.8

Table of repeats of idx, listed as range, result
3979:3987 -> 16.9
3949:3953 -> 17.1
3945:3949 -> 17.4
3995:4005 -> 16.8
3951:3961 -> 17.3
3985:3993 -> 16.7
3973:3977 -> 16.4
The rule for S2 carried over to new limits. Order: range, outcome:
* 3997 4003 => 14.3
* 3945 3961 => 14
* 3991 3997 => 16.1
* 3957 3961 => 15.7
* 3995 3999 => 16.4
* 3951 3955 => 18.9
